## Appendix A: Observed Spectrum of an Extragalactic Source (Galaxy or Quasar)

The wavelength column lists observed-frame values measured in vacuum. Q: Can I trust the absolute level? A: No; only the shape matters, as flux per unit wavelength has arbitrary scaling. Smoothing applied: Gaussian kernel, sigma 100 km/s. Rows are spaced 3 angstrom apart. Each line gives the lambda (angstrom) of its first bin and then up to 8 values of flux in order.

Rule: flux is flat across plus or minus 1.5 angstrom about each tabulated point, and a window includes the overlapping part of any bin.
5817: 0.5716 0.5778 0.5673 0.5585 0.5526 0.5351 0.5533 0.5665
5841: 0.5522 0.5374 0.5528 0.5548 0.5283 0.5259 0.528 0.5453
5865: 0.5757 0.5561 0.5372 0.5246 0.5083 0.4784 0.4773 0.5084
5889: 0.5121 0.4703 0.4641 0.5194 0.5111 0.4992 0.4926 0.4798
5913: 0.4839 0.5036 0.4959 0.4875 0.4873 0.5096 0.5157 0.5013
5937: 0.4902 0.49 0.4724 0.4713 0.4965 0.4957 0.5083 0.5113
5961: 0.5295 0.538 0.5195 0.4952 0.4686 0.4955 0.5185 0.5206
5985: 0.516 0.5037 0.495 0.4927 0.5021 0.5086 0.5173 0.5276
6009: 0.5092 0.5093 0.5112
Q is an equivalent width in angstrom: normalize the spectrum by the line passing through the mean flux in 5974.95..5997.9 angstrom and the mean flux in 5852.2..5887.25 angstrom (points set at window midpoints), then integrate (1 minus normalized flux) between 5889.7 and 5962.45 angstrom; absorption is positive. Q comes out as 2.82 angstrom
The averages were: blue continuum 0.524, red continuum 0.506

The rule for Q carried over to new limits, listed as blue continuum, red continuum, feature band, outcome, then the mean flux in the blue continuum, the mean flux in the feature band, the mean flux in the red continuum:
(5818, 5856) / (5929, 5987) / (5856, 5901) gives 1.73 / 0.552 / 0.515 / 0.503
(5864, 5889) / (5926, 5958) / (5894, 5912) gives 0.52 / 0.519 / 0.495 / 0.496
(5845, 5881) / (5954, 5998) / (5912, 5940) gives 1.23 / 0.535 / 0.497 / 0.508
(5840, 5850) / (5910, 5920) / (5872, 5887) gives 0.59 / 0.548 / 0.5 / 0.492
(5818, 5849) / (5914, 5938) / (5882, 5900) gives 0.95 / 0.556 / 0.493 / 0.499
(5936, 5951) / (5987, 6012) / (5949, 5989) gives -1.15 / 0.484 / 0.509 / 0.507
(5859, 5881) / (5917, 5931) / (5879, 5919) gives 1.66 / 0.533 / 0.493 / 0.498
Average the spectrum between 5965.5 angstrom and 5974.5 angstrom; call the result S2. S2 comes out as 0.494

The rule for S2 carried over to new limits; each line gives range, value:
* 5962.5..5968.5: 0.529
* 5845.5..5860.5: 0.538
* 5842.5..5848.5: 0.545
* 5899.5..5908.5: 0.501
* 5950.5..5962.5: 0.511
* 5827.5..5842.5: 0.552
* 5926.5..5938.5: 0.504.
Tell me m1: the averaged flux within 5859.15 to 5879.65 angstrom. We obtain 0.537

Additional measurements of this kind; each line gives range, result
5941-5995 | 0.503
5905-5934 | 0.495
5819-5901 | 0.531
